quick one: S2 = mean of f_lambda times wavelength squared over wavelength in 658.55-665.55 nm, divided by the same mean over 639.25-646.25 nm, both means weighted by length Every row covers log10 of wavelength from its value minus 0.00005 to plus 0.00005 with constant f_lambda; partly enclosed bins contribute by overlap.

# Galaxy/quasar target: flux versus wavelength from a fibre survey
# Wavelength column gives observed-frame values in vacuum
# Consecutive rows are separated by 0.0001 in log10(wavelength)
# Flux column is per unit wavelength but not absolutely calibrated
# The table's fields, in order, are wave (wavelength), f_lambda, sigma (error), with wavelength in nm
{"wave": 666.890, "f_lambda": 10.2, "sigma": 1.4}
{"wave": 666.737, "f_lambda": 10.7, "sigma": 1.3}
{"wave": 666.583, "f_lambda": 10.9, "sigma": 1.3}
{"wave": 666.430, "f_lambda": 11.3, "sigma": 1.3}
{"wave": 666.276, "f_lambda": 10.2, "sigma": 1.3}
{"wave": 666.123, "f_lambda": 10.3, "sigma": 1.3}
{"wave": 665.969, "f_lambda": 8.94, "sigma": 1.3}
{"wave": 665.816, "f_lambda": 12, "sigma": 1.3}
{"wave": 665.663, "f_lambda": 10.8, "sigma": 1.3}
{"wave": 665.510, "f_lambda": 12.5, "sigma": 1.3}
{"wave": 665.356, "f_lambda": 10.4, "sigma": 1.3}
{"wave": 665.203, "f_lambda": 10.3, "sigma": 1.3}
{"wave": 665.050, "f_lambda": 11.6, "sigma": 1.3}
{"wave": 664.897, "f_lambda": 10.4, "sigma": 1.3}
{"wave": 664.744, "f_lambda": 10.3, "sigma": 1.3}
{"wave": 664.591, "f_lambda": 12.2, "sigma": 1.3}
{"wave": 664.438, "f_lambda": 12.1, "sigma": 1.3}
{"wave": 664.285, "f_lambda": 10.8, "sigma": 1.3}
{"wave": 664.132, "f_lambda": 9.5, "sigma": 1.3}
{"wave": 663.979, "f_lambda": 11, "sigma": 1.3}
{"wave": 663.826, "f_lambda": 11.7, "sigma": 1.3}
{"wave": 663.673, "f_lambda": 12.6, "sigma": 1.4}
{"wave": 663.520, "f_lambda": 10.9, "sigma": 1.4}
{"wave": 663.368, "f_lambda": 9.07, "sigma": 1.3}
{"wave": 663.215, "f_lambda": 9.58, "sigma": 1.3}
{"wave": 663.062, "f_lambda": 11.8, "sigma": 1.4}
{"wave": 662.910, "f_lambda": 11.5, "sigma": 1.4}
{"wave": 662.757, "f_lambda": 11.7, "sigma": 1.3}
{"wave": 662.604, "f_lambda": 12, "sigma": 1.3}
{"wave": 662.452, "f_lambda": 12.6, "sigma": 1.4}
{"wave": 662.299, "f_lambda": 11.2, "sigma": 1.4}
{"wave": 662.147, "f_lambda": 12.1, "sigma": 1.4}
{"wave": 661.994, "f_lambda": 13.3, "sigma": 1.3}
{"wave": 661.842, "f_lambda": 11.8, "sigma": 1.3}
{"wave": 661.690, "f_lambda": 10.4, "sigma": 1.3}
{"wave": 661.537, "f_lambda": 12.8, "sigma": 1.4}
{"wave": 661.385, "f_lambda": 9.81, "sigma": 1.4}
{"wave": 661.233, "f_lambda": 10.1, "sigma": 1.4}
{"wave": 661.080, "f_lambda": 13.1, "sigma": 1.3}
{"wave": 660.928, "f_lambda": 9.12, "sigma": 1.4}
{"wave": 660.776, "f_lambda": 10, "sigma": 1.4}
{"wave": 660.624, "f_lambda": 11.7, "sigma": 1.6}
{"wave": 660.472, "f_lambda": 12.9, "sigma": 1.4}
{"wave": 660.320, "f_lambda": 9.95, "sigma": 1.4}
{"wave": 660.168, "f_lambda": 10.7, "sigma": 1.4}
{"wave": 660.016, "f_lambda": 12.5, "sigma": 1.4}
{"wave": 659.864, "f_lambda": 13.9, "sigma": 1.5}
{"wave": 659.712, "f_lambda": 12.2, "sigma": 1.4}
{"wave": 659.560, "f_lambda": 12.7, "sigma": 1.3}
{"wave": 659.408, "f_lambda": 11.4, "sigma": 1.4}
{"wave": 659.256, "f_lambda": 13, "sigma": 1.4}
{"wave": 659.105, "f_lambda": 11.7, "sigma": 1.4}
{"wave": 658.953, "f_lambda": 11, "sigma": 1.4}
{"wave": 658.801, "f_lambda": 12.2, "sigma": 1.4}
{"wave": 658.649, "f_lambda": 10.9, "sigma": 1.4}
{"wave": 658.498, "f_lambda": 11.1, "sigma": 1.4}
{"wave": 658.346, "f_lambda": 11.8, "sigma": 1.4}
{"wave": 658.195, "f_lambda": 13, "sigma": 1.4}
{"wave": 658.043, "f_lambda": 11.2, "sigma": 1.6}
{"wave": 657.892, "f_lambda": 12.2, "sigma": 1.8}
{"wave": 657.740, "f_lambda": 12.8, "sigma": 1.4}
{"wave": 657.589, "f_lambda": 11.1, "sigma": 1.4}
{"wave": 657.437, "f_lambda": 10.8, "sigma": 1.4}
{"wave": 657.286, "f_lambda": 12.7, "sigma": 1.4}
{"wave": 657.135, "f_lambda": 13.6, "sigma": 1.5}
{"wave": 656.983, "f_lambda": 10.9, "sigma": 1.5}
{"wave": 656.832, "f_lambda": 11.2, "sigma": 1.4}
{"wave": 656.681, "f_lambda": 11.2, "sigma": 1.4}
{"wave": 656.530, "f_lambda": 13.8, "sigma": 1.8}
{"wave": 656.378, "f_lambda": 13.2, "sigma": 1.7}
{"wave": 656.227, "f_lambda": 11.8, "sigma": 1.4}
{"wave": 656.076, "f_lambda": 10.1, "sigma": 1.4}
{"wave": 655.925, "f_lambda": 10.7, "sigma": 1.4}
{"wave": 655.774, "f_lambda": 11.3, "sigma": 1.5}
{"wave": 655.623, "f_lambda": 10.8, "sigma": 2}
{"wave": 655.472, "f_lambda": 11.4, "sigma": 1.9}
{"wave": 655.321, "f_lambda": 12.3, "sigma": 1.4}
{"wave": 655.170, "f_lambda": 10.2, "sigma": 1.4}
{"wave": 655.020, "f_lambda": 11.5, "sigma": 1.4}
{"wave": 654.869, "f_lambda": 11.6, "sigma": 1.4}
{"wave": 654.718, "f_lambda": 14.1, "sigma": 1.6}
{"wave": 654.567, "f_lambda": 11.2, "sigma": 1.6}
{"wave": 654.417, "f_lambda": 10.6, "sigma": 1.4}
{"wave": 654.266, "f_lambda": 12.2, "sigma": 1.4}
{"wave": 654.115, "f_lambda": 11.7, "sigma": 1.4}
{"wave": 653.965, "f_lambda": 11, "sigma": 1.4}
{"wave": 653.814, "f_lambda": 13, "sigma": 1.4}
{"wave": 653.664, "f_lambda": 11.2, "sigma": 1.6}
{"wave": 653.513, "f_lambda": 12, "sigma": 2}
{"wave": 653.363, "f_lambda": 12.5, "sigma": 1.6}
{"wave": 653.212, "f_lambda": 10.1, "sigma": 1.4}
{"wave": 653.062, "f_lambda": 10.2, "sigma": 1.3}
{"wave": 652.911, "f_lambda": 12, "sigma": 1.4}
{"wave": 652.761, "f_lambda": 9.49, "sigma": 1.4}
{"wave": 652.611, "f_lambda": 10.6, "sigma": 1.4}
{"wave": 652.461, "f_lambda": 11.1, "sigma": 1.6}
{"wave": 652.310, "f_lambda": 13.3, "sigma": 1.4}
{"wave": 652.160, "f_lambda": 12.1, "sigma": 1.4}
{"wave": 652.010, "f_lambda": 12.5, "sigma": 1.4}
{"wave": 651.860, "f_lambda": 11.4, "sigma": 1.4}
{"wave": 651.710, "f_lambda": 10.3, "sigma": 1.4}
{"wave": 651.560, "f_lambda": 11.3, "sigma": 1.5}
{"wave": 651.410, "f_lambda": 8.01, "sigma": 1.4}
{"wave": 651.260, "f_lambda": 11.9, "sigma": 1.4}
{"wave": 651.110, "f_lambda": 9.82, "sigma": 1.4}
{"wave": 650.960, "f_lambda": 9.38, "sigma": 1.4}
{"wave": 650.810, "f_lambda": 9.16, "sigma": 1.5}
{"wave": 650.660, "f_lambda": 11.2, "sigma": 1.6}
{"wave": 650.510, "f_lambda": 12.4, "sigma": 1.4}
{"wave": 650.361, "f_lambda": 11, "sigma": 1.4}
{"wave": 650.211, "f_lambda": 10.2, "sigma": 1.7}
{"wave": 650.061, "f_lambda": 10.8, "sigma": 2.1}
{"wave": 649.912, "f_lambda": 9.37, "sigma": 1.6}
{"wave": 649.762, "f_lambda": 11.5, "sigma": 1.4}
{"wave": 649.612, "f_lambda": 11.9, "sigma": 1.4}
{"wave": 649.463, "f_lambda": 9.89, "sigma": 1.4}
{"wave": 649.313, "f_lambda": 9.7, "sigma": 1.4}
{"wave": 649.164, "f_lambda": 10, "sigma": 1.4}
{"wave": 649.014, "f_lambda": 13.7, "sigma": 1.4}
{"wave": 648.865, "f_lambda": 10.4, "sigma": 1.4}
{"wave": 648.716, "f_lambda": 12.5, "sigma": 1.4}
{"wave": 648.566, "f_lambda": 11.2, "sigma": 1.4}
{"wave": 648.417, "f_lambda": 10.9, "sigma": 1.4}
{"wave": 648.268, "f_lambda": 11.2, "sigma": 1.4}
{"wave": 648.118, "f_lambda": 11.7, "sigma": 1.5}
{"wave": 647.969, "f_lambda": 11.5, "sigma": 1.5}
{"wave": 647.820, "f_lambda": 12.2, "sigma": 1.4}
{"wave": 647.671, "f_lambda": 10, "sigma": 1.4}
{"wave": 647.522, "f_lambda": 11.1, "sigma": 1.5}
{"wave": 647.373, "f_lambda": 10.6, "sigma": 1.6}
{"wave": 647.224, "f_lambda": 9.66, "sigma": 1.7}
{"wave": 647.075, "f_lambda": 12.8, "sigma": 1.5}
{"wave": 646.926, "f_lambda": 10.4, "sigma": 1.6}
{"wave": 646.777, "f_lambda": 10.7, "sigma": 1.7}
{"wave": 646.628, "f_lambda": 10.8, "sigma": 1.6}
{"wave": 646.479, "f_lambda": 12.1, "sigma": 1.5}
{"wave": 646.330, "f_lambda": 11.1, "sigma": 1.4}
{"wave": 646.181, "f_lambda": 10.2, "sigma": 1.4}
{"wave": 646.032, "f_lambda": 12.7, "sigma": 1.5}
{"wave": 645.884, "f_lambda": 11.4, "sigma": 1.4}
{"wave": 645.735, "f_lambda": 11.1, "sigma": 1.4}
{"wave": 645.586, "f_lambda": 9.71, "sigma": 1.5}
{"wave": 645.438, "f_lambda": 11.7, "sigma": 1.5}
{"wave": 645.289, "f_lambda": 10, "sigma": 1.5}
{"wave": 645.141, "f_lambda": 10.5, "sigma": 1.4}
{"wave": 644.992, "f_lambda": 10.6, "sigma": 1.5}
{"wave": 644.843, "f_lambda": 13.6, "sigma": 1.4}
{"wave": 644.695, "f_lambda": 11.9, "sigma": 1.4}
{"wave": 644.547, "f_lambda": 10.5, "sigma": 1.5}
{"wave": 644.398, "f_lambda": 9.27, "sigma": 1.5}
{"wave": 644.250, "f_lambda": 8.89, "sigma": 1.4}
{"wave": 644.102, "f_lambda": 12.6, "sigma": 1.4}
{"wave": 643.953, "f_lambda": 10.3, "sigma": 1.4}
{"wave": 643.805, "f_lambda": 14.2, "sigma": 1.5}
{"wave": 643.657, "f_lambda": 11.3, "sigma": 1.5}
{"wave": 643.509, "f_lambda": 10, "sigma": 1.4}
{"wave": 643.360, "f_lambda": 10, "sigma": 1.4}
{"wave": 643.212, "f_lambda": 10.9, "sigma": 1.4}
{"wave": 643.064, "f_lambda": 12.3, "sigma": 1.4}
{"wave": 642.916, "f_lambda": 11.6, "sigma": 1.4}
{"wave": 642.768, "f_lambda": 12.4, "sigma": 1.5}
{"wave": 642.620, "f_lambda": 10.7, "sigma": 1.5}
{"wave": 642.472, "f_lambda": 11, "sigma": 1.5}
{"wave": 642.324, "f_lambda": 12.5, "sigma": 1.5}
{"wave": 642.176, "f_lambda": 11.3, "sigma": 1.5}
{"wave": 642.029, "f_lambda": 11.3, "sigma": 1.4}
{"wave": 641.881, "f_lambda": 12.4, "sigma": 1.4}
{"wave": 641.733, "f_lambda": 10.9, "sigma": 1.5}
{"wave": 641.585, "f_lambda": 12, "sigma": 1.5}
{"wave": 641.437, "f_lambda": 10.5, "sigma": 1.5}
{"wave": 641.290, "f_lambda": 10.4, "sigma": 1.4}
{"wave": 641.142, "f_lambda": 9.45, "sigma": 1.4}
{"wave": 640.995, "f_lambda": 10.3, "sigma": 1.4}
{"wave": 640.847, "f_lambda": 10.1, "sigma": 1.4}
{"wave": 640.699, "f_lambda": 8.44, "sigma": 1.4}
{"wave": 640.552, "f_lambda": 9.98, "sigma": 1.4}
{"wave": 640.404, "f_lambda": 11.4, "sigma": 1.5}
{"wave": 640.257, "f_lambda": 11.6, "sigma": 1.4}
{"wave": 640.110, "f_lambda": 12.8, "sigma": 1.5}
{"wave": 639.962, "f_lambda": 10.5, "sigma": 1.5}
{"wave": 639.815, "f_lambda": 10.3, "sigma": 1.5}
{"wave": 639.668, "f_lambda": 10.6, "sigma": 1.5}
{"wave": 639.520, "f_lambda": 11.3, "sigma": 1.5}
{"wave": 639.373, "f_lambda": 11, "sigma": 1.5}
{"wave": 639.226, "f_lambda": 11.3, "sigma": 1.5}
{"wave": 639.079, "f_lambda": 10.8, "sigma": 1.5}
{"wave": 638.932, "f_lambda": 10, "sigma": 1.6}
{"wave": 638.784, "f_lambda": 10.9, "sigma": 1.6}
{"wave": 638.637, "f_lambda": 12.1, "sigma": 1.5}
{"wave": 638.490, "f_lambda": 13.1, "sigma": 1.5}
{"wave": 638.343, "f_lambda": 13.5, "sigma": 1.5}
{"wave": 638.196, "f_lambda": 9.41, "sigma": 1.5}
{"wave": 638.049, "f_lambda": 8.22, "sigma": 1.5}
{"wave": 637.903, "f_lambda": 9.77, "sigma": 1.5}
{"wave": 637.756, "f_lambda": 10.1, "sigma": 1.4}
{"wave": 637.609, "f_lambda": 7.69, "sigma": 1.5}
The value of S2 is 1.10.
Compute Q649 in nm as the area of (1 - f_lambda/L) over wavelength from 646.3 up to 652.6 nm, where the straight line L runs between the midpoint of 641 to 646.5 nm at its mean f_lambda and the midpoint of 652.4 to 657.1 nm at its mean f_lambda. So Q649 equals 0.17 nm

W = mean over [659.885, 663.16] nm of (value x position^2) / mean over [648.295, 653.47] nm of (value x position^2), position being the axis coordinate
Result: 1.09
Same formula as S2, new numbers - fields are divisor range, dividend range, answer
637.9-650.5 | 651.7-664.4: 1.09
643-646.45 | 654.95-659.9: 1.11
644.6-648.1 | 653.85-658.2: 1.08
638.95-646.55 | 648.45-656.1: 1.04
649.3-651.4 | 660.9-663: 1.14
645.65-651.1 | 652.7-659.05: 1.08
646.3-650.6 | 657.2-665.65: 1.08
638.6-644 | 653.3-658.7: 1.11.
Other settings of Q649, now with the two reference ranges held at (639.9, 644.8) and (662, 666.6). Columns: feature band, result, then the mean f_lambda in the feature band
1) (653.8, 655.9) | -0.09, 11.6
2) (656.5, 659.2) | -0.18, 11.8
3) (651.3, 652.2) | 0.01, 10.9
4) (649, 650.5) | 0.04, 10.8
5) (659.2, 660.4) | -0.10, 12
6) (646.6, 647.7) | 0.03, 10.8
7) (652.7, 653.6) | 0.00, 11.1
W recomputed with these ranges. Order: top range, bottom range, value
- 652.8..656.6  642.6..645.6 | 1.08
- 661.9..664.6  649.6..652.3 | 1.09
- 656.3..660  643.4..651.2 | 1.14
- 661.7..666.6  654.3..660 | 0.96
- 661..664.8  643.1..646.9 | 1.09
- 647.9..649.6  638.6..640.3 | 1.04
